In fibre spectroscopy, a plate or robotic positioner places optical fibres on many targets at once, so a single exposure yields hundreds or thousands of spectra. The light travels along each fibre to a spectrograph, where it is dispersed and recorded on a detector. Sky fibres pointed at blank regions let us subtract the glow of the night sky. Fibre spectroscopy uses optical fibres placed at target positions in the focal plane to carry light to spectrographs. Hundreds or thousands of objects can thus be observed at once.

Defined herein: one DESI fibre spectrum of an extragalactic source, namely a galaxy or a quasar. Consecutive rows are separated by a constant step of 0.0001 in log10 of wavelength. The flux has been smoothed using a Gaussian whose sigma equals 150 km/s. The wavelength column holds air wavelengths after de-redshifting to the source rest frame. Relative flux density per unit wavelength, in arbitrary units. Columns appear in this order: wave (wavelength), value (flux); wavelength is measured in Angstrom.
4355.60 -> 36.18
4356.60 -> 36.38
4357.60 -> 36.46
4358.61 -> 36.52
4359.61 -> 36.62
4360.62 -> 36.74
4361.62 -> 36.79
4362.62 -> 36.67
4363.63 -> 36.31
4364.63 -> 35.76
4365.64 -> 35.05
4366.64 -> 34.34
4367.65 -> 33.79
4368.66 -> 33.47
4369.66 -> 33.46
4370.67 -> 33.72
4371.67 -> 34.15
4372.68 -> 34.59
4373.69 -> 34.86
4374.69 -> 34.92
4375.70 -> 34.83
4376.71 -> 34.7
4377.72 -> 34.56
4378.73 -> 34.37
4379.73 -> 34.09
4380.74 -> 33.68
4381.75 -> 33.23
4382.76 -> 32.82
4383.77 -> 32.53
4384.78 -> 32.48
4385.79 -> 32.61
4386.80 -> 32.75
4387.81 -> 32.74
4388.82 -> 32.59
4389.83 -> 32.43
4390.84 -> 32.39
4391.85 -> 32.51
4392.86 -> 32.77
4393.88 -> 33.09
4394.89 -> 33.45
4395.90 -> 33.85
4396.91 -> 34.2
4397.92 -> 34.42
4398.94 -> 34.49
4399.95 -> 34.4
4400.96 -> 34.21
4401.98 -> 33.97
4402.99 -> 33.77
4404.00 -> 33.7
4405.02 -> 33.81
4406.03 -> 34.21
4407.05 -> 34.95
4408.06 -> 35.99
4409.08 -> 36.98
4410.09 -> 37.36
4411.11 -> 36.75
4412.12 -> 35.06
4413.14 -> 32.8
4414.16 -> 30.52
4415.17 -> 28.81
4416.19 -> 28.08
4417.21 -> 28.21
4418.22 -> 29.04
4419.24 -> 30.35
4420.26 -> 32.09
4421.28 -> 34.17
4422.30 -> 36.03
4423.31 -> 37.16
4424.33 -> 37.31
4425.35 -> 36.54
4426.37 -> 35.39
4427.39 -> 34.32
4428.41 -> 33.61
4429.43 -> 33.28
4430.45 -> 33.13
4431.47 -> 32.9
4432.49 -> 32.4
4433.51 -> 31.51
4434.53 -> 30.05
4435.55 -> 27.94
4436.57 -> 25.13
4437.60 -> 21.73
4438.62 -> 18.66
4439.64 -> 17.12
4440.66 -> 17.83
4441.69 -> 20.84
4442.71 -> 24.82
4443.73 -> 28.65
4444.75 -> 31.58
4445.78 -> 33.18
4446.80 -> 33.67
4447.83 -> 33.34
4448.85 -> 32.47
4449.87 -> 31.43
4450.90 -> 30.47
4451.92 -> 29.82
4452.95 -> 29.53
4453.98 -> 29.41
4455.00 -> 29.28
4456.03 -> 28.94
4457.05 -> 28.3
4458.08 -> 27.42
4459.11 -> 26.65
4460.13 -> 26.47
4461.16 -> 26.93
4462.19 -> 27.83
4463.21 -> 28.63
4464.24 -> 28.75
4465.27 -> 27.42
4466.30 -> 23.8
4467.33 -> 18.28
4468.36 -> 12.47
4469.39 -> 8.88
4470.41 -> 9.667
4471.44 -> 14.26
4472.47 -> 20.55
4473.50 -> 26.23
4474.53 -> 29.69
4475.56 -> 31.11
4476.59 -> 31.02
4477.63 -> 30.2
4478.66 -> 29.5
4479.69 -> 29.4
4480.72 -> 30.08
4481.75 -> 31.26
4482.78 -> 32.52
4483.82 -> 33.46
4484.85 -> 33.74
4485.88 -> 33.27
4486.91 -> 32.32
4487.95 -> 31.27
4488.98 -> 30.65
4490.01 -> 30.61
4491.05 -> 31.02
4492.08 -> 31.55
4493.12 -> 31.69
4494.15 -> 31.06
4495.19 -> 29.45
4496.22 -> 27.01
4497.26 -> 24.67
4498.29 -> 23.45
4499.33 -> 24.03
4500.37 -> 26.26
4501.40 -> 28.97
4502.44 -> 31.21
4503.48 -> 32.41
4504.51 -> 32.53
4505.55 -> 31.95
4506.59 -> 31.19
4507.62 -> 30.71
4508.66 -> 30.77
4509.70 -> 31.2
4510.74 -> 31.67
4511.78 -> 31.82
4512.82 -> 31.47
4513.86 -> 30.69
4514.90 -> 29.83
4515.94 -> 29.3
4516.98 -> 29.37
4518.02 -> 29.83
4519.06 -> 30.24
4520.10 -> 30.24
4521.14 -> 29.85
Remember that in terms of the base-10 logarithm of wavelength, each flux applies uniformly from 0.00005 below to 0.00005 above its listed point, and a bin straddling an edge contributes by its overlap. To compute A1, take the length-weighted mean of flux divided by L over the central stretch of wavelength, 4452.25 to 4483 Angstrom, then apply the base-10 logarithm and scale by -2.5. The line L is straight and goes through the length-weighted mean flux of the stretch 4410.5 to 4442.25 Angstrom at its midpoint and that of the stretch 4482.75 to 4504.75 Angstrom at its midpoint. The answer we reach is 0.170 mag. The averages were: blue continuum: 30.3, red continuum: 30.1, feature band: 25.8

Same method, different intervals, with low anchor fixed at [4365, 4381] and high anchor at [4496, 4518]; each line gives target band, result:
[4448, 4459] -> 0.06 mag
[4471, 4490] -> 0.03 mag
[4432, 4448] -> 0.20 mag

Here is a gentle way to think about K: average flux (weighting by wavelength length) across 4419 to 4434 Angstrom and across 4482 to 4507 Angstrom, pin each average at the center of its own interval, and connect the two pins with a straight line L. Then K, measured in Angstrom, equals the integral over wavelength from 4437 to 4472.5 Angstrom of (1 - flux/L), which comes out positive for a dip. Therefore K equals 8.0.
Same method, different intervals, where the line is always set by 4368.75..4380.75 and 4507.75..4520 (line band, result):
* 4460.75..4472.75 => 4.3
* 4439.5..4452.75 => 1.6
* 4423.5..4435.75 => -0.2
